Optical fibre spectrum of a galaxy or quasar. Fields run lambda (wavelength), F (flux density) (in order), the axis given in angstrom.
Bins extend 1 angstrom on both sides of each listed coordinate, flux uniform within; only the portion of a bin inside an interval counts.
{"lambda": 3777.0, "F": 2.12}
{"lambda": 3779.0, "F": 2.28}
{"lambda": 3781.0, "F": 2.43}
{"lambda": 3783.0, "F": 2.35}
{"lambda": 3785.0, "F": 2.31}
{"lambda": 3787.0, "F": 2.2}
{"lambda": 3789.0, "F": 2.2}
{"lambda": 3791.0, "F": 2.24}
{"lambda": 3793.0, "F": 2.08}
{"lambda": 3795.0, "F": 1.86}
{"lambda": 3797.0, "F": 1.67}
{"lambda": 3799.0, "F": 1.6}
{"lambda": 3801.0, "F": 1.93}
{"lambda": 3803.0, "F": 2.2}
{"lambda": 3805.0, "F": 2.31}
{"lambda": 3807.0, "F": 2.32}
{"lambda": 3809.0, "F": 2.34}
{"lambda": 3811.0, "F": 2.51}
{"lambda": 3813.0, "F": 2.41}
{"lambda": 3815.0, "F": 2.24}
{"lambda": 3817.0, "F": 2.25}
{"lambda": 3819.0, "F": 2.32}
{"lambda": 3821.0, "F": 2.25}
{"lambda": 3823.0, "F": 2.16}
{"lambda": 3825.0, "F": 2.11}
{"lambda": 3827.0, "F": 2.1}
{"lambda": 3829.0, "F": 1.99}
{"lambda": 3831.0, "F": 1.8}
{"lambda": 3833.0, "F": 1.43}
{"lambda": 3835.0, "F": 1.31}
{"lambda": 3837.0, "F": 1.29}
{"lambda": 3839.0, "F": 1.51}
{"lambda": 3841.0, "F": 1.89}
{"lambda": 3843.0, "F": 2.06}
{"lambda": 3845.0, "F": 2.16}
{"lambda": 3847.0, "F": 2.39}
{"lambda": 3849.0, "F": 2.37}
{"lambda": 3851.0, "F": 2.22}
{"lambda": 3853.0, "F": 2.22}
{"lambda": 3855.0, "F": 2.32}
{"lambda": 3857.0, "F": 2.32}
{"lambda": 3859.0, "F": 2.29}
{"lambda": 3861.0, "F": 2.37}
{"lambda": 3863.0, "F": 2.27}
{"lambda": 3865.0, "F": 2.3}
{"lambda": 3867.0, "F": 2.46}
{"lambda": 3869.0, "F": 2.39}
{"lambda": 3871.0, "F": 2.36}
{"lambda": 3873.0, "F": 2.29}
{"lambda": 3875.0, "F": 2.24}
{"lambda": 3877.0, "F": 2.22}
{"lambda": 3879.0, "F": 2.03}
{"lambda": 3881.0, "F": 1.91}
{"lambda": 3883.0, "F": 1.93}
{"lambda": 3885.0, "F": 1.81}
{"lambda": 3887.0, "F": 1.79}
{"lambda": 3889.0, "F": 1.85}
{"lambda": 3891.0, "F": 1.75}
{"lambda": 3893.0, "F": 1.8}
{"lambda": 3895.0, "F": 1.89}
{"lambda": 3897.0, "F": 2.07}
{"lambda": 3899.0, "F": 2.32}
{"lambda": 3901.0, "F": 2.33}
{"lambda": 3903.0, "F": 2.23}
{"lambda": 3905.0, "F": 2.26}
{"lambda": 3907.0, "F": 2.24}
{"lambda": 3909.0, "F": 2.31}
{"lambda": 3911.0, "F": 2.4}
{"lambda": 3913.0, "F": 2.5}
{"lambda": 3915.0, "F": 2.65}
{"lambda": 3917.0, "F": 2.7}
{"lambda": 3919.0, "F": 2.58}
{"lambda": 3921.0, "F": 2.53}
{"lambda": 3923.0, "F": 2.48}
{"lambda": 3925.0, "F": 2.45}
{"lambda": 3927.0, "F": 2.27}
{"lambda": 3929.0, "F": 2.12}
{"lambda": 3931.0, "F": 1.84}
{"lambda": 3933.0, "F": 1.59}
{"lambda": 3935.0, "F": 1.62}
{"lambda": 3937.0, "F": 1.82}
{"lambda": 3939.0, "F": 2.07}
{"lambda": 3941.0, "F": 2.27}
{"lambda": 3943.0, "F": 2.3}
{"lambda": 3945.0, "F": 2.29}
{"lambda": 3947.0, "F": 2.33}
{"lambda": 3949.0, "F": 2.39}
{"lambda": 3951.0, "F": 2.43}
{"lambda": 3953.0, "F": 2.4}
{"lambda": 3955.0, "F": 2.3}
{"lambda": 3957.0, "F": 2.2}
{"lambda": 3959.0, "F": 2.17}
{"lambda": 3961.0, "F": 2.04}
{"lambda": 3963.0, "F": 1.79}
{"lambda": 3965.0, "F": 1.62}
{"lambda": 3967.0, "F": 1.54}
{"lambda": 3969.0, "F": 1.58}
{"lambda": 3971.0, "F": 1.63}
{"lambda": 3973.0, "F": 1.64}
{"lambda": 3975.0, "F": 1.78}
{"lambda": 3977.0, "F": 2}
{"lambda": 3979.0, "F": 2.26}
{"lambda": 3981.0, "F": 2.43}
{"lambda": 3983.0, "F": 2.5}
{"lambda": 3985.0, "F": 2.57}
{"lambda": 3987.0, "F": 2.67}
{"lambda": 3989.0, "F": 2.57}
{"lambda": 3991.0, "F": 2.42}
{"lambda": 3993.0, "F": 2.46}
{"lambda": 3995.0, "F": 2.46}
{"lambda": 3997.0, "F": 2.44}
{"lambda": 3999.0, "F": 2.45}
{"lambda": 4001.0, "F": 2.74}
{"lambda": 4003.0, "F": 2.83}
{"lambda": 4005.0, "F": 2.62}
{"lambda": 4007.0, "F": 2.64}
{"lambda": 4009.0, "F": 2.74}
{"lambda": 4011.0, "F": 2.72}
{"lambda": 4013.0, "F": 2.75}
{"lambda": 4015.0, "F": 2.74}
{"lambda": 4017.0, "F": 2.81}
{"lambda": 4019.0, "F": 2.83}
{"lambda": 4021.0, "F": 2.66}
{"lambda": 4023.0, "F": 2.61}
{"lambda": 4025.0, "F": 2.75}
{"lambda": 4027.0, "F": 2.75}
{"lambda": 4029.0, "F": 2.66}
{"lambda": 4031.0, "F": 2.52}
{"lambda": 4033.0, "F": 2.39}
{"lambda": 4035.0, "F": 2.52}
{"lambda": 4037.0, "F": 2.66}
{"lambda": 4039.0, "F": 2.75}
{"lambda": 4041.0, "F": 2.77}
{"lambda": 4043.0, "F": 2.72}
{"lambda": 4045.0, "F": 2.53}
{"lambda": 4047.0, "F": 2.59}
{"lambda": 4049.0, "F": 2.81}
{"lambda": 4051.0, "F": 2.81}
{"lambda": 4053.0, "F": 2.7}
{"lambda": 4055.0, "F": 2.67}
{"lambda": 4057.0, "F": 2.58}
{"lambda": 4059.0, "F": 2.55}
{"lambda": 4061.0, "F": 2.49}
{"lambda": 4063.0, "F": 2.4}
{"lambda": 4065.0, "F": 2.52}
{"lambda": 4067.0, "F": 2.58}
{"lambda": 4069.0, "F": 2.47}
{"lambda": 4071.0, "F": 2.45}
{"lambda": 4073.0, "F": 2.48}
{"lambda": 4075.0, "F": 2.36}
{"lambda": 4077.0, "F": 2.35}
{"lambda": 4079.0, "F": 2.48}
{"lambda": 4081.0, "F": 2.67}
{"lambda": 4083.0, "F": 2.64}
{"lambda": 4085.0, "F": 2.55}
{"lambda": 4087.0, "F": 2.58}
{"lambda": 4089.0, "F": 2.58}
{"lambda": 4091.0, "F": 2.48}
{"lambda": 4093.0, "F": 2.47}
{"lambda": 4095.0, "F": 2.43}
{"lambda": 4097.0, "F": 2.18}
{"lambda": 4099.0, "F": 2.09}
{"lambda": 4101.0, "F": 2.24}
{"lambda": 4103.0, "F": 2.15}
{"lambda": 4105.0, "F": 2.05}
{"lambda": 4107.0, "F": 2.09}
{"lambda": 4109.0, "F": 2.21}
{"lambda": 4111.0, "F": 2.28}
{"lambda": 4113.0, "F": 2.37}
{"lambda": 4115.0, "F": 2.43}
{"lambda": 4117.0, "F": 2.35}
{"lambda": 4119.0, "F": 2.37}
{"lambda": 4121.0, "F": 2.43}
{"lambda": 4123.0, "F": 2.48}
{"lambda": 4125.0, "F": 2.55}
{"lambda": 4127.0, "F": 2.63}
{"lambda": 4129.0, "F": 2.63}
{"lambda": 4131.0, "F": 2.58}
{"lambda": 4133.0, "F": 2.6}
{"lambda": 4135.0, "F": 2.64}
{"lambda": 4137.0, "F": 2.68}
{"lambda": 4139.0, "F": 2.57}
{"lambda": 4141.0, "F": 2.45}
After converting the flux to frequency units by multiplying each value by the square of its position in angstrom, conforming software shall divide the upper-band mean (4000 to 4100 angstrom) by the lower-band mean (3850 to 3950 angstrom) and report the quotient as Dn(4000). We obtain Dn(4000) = 1.3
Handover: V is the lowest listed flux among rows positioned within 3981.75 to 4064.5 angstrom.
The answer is 2.39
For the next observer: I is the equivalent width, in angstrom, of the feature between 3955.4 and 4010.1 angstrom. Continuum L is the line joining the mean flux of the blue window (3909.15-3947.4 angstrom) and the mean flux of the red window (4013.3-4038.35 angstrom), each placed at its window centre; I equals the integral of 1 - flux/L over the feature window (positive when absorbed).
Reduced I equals 5.2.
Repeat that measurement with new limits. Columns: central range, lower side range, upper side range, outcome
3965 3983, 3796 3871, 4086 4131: 2.9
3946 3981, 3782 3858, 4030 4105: 4.7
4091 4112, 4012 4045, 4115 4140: 2.8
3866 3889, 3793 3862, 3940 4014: 0.3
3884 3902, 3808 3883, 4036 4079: 2.2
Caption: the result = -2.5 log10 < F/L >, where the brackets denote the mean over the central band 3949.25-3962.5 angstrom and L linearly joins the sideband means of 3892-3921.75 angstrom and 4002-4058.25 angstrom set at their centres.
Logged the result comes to 0.10 mag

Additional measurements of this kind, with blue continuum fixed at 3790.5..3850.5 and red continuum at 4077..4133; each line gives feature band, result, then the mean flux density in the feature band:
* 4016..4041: -0.16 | 2.66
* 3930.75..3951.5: 0.06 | 2.09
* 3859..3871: -0.13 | 2.35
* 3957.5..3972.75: 0.25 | 1.78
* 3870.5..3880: -0.06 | 2.22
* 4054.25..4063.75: -0.08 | 2.54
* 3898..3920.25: -0.12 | 2.41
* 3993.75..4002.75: -0.12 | 2.55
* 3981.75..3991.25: -0.14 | 2.55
